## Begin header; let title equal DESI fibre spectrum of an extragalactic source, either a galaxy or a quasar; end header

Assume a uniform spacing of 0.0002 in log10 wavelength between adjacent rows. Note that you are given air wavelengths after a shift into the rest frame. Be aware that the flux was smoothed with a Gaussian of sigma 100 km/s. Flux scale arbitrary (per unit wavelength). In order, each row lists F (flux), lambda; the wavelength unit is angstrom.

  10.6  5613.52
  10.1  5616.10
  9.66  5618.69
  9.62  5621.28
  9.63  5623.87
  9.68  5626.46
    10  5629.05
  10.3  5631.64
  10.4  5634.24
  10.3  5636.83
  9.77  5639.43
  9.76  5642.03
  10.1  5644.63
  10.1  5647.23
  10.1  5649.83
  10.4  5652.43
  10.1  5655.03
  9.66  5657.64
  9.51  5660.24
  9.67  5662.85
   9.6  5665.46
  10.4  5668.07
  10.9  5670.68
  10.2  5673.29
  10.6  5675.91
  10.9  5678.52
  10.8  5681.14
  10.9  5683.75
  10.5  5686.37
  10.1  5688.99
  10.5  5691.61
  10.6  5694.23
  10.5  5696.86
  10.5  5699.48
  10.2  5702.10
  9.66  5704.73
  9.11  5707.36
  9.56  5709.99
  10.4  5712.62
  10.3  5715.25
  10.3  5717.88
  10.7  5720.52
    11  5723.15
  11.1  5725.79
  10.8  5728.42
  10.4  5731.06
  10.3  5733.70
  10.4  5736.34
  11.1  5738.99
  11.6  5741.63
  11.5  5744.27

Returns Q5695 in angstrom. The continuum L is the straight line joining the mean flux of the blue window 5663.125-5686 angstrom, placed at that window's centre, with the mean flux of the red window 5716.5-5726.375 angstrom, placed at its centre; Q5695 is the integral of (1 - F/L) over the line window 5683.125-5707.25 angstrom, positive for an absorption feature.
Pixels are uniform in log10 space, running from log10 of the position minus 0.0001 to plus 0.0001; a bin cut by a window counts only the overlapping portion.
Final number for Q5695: 0.7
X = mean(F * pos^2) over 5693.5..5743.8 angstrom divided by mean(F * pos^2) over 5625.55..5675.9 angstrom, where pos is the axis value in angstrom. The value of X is 1.07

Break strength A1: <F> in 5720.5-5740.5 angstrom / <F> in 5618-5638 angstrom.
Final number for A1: 1.08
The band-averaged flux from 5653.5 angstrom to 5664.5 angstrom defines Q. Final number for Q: 9.74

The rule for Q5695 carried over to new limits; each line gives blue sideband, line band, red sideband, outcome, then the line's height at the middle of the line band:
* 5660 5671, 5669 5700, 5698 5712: -2.08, 9.92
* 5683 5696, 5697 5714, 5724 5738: 0.96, 10.5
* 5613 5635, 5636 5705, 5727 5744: 0.53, 10.3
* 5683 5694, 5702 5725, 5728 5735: 0.69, 10.5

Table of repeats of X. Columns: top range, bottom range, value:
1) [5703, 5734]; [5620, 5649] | 1.06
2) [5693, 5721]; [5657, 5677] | 1.02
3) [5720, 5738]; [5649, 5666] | 1.11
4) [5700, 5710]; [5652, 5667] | 1.01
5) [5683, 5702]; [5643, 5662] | 1.06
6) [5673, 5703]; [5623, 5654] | 1.07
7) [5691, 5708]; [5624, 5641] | 1.04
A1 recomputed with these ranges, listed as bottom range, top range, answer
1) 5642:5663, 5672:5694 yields 1.06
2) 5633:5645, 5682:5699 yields 1.05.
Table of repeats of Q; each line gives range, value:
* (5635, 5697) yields 10.2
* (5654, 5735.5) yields 10.3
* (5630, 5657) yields 10.1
